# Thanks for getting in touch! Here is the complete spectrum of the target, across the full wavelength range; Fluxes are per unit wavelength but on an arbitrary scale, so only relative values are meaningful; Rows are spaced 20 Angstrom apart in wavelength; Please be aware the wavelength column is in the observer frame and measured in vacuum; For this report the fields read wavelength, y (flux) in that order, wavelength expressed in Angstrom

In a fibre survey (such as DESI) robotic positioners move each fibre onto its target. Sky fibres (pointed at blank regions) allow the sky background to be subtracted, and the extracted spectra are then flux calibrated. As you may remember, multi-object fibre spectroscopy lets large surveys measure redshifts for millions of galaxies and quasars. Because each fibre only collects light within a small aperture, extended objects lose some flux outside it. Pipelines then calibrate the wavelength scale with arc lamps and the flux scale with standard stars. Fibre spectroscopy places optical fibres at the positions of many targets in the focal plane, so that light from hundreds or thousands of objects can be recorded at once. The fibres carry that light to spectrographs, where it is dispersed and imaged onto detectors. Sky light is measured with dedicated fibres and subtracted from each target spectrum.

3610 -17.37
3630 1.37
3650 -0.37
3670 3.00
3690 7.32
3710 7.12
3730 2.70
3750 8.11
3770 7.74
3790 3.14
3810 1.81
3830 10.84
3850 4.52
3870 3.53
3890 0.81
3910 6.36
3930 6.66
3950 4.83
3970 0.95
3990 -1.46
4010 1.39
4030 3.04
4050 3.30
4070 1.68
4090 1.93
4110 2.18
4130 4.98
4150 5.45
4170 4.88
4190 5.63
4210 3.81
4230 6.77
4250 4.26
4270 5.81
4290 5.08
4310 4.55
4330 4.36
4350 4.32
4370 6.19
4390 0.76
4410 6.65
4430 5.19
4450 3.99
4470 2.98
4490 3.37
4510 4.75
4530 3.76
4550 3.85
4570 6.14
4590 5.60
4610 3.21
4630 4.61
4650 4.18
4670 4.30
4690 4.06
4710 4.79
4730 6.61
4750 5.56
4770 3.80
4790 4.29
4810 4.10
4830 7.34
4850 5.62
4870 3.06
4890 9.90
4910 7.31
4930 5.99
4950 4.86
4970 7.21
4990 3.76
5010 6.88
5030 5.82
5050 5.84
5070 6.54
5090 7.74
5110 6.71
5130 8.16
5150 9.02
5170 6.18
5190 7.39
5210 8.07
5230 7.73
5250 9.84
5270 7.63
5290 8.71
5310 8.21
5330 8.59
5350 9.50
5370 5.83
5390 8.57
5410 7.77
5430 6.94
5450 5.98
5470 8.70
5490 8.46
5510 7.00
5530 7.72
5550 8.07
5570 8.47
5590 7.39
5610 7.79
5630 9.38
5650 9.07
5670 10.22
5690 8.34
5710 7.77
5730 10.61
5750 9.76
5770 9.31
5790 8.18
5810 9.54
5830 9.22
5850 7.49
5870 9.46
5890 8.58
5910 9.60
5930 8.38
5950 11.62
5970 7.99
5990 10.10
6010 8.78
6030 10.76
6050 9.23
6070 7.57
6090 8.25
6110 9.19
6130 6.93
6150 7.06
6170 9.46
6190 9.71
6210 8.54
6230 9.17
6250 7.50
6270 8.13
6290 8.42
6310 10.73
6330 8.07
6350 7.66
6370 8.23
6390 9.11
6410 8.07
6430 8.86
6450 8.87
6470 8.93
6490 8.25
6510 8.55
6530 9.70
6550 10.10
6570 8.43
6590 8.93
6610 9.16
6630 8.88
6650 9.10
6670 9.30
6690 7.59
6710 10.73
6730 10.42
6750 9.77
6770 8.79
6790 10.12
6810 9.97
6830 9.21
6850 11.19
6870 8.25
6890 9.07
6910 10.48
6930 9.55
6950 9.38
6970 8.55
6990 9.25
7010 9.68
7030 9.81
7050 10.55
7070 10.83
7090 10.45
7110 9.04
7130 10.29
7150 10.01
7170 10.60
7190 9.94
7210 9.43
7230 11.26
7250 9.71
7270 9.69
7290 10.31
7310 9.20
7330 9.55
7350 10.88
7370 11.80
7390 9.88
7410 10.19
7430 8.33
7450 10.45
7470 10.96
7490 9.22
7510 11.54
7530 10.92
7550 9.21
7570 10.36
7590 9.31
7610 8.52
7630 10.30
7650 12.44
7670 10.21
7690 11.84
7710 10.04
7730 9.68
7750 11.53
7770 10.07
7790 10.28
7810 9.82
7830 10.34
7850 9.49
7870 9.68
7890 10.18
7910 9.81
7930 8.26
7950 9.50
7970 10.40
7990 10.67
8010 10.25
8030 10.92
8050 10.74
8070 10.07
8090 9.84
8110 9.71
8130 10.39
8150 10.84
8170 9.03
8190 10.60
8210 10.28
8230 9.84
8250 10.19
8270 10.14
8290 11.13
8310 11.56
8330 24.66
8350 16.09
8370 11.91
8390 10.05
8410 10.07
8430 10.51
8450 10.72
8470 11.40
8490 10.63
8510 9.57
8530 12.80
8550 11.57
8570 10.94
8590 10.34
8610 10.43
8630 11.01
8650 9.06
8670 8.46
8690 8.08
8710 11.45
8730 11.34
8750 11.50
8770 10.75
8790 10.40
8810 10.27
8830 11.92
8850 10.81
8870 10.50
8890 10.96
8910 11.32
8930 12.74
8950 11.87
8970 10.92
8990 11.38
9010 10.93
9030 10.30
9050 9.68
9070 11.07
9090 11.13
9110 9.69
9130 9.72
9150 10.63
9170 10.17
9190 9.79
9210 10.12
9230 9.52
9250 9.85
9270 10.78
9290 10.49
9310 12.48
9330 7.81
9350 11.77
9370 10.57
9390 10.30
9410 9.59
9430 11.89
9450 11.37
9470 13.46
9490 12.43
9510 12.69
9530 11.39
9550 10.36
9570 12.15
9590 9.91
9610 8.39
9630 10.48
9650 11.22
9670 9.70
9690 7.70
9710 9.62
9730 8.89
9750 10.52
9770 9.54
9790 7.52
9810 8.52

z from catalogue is 0.269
